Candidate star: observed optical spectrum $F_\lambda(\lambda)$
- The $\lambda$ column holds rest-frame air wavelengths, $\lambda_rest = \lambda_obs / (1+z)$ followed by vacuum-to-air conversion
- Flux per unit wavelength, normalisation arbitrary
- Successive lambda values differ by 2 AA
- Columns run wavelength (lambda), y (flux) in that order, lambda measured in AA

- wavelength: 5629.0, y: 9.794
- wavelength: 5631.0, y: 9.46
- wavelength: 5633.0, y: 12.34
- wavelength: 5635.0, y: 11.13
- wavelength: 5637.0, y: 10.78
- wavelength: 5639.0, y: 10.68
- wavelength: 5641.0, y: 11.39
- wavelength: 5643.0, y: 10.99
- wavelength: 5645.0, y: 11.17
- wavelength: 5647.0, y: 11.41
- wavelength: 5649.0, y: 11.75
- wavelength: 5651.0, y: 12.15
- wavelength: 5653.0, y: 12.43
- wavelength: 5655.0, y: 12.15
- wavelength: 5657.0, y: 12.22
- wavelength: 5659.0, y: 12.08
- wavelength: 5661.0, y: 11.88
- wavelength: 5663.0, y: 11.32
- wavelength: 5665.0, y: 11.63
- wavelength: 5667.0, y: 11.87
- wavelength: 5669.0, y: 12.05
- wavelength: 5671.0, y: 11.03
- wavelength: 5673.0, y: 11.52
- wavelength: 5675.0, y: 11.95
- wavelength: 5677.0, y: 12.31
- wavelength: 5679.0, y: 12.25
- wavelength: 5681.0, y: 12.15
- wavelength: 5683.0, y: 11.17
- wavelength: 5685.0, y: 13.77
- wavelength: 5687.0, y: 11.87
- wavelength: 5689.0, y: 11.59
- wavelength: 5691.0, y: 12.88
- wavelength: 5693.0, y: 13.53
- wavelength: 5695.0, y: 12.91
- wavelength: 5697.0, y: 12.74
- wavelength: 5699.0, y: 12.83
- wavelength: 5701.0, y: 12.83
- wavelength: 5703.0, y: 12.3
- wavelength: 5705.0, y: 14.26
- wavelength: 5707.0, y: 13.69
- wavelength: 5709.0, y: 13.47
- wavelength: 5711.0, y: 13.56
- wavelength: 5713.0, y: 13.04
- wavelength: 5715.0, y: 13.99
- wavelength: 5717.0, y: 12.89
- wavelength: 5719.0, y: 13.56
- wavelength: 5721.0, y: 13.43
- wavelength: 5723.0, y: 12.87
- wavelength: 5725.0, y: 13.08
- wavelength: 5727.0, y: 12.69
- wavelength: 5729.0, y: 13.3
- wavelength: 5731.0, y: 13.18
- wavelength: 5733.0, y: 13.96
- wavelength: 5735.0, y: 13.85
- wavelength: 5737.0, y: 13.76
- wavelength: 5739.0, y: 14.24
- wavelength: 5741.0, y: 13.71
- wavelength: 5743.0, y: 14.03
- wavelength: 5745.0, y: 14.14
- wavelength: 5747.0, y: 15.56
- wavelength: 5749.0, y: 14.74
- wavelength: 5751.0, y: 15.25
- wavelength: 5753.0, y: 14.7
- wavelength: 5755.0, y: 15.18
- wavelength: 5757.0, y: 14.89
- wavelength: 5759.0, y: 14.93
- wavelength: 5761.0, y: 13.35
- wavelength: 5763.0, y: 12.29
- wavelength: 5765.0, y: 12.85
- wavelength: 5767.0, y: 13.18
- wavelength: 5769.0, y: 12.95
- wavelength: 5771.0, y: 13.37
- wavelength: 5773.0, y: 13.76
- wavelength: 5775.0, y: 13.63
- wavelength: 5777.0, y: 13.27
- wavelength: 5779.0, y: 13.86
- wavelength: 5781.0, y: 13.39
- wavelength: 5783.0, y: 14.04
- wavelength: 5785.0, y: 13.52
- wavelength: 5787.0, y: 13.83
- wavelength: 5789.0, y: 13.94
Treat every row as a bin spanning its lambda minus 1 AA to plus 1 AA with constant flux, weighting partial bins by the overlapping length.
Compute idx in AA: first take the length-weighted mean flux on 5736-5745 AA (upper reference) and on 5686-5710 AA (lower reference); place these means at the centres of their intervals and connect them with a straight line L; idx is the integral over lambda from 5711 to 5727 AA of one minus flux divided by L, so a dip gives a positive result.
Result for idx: 0.2 AA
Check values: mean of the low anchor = 12.9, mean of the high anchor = 14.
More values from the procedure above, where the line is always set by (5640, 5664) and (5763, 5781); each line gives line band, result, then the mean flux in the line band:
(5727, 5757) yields -3.0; 14.2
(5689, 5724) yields -2.0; 13.2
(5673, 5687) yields -0.1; 12.2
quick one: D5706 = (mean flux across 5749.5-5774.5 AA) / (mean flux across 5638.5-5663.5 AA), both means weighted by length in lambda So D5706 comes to 1.19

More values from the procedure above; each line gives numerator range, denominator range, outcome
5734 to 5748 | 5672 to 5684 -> 1.19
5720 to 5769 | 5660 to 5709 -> 1.12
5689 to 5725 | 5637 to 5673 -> 1.13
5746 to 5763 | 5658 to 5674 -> 1.26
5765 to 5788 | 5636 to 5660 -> 1.16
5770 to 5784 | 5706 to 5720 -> 1.01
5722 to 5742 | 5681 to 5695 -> 1.08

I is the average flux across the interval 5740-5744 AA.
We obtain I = 13.9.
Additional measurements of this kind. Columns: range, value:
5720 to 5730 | 13.1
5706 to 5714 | 13.4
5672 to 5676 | 11.7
